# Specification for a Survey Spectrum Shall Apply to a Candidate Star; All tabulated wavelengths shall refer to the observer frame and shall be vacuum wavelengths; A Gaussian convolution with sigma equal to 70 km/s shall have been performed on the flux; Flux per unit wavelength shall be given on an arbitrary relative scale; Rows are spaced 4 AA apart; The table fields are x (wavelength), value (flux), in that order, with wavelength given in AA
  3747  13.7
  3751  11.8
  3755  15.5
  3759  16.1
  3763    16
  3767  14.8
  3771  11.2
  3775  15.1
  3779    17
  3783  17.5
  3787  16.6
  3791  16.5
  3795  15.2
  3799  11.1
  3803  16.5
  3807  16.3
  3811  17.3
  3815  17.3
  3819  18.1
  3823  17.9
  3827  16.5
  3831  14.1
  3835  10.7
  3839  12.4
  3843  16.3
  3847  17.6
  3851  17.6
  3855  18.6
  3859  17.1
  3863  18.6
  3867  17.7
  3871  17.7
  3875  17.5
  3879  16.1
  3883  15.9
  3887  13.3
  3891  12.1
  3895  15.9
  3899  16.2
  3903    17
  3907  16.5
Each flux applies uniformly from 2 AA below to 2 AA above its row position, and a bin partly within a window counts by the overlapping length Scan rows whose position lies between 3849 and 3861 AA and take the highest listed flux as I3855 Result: 18.6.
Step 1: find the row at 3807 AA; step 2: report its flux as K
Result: 16.3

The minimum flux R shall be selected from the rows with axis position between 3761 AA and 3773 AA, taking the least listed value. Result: 11.2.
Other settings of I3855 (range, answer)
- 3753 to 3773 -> 16.1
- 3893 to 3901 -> 16.2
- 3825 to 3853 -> 17.6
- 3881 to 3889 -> 15.9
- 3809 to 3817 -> 17.3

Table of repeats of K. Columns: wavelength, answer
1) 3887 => 13.3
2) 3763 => 16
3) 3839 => 12.4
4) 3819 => 18.1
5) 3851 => 17.6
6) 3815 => 17.3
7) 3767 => 14.8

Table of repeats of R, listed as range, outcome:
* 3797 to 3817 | 11.1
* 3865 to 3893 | 12.1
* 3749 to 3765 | 11.8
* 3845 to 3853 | 17.6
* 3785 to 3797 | 15.2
